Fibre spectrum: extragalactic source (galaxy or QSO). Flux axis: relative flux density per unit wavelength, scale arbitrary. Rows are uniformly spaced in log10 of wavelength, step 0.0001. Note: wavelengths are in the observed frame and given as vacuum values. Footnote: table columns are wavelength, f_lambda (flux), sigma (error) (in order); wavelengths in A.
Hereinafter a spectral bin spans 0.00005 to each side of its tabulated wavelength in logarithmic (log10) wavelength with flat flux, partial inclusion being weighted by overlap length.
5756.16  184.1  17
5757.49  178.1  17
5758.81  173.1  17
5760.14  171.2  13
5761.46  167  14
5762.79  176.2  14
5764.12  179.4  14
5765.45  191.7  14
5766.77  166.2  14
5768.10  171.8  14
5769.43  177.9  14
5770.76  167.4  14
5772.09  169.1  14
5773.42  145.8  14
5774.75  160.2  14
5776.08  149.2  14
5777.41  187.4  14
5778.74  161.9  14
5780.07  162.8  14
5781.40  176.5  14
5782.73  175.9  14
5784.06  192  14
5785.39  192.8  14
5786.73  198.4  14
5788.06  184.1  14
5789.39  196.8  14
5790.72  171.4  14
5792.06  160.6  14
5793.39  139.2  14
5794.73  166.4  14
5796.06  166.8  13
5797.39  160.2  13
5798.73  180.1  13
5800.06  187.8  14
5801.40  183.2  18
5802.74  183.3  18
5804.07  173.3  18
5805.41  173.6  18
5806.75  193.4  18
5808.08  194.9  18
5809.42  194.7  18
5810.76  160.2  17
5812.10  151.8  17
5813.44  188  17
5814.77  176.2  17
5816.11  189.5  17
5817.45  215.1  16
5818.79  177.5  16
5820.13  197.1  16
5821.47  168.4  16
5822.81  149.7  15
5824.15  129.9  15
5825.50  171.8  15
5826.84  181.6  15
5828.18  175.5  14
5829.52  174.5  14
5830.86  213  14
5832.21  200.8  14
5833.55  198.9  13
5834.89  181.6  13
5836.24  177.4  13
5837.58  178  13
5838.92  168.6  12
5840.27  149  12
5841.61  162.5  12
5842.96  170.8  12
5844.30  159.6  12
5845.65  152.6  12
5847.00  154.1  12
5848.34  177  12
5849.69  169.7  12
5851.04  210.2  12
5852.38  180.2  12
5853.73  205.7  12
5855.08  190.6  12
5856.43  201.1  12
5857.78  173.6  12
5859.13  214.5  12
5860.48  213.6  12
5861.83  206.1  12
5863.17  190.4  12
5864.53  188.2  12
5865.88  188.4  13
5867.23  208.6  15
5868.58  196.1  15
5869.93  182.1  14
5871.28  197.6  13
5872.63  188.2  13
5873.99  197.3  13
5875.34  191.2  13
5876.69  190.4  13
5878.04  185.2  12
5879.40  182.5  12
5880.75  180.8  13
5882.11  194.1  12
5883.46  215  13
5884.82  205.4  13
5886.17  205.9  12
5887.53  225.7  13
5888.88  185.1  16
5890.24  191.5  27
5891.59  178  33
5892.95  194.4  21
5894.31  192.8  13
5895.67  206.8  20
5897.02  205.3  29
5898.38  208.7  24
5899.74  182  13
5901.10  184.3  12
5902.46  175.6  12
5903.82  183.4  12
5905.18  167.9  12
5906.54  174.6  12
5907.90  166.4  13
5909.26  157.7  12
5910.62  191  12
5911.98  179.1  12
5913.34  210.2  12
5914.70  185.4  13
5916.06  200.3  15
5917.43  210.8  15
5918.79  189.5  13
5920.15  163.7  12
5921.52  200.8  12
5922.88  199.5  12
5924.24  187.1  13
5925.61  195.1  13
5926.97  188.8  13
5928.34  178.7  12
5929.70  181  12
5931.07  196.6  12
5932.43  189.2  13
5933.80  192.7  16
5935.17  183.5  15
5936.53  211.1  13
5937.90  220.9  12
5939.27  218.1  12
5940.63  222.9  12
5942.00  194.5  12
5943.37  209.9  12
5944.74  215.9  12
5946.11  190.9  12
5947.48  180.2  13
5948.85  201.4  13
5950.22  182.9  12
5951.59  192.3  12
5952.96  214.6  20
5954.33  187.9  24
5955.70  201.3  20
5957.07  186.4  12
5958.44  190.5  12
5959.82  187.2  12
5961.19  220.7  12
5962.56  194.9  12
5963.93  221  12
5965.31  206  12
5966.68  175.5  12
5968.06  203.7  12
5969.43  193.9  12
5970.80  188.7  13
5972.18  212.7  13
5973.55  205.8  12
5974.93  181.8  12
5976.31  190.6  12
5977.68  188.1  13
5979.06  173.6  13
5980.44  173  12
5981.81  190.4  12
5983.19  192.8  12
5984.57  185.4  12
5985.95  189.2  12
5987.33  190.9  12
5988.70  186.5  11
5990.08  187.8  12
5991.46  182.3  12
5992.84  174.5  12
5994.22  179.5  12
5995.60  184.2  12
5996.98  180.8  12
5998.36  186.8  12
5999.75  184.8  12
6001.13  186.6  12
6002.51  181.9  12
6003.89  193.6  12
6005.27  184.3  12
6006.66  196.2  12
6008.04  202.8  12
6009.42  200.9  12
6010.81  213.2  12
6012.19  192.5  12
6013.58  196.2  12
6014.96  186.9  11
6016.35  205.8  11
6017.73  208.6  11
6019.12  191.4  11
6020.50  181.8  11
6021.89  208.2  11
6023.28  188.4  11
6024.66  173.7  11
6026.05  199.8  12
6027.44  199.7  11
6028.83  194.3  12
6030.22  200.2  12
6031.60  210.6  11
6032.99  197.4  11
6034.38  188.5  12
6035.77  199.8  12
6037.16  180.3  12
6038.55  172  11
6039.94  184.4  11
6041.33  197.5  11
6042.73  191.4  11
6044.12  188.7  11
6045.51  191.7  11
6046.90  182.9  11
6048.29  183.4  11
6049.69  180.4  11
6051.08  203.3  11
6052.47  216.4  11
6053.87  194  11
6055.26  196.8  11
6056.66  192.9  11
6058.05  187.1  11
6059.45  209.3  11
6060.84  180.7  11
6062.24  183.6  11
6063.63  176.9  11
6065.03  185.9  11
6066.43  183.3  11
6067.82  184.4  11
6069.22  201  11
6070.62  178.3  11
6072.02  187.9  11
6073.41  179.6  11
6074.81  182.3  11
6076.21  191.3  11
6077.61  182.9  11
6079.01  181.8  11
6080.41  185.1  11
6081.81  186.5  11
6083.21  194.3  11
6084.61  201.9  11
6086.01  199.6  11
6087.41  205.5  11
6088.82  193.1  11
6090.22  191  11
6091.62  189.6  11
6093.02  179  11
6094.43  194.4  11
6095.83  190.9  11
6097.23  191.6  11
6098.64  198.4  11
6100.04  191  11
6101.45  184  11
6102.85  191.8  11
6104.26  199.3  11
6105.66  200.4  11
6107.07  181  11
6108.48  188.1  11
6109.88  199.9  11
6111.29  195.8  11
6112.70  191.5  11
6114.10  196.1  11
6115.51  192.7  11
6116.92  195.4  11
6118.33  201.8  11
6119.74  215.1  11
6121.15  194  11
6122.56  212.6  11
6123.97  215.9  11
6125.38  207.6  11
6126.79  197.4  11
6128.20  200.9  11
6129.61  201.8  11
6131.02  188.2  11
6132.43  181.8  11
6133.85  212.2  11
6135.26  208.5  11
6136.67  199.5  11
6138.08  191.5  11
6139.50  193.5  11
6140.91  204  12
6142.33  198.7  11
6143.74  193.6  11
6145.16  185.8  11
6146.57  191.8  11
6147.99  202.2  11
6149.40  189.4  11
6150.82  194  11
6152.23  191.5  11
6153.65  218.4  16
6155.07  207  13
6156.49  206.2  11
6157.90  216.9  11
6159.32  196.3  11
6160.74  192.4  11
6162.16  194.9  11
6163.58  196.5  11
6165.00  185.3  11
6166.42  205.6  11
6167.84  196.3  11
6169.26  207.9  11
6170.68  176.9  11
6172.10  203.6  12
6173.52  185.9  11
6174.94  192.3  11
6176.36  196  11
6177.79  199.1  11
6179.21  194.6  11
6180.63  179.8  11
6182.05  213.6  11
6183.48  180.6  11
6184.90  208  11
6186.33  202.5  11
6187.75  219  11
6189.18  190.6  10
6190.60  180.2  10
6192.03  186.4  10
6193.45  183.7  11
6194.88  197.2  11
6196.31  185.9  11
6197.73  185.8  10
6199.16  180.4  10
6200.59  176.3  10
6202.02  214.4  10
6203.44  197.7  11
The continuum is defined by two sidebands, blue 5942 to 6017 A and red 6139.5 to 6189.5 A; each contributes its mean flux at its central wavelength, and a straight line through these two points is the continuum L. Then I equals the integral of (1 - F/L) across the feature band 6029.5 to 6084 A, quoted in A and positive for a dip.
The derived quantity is 1.4 A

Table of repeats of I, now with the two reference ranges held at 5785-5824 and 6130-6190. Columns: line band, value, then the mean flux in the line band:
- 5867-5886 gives -1.3 A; 194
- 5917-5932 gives -0.4 A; 190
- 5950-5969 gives -1.2 A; 198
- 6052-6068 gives 0.1 A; 191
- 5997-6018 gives -0.6 A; 194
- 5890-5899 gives -0.7 A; 197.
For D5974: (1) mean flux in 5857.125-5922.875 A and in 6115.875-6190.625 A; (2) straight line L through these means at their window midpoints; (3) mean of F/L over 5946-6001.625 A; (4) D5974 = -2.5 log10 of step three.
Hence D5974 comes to 0.02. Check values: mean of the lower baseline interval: 192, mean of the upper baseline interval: 199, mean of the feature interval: 191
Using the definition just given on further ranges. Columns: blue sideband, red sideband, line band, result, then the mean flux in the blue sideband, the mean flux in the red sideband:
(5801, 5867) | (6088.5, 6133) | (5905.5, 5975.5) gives -0.04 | 181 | 195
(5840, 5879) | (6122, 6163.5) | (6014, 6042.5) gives 0.00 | 186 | 200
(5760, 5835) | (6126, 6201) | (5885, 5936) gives -0.04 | 176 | 196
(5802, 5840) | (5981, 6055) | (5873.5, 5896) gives -0.07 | 180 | 191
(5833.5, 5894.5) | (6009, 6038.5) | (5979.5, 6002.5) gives 0.05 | 188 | 196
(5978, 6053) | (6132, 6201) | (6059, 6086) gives 0.03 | 191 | 196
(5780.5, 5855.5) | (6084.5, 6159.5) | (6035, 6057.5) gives 0.01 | 178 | 197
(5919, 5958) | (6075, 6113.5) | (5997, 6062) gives 0.00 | 196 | 192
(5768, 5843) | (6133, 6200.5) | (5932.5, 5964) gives -0.09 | 176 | 196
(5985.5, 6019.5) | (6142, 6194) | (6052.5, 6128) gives 0.00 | 191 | 196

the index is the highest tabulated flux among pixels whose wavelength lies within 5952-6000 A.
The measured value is 221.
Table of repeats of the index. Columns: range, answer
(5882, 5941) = 225.7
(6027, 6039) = 210.6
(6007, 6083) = 216.4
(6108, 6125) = 215.9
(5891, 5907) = 208.7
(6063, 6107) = 205.5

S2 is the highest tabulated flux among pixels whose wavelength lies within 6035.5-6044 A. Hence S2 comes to 199.8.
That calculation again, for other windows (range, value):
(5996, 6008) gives 196.2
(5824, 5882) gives 214.5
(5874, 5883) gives 194.1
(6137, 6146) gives 204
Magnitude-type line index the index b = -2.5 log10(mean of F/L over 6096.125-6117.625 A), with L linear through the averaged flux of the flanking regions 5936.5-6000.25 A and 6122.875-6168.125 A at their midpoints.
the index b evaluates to 0.03 mag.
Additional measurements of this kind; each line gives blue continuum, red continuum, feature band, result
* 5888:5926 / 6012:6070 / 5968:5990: 0.002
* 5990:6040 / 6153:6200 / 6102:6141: -0.022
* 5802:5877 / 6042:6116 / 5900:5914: 0.036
